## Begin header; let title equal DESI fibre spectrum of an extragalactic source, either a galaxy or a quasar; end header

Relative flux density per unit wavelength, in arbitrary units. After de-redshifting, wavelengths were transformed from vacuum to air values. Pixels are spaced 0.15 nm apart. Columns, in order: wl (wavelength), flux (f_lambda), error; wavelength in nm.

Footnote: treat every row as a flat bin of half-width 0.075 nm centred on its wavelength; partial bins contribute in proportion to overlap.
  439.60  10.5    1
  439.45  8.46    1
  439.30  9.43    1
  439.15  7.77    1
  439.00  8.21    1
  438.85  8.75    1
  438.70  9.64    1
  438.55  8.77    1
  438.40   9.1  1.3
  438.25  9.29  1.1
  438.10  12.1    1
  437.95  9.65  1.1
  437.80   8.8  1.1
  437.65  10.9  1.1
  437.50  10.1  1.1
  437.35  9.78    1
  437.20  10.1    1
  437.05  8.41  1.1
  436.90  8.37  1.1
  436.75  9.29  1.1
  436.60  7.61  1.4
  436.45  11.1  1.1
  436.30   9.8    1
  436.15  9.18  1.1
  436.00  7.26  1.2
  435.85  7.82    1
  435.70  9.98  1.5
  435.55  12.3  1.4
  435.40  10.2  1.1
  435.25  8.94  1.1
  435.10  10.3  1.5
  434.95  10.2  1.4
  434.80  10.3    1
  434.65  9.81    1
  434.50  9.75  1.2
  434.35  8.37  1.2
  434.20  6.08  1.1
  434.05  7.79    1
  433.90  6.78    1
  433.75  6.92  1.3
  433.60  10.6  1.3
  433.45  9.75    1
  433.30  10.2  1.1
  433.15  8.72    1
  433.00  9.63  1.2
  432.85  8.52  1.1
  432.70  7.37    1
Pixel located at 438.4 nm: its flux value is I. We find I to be 9.1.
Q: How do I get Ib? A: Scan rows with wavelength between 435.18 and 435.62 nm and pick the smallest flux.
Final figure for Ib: 8.94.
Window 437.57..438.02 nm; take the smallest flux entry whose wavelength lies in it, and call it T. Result 8.8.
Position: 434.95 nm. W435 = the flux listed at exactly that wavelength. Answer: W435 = 10.2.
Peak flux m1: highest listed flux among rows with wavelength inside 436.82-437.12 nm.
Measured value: 8.41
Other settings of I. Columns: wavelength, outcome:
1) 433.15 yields 8.72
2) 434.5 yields 9.75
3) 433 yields 9.63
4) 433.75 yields 6.92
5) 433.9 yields 6.78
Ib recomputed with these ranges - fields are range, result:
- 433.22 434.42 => 6.08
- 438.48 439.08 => 8.21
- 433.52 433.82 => 6.92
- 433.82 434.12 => 6.78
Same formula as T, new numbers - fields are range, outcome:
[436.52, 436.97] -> 7.61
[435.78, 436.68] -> 7.26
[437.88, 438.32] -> 9.29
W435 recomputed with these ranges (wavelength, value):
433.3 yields 10.2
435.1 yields 10.3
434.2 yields 6.08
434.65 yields 9.81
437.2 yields 10.1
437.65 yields 10.9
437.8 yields 8.8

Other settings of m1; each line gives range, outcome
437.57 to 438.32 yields 12.1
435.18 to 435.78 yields 12.3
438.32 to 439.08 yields 9.64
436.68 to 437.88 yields 10.9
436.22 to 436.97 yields 11.1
